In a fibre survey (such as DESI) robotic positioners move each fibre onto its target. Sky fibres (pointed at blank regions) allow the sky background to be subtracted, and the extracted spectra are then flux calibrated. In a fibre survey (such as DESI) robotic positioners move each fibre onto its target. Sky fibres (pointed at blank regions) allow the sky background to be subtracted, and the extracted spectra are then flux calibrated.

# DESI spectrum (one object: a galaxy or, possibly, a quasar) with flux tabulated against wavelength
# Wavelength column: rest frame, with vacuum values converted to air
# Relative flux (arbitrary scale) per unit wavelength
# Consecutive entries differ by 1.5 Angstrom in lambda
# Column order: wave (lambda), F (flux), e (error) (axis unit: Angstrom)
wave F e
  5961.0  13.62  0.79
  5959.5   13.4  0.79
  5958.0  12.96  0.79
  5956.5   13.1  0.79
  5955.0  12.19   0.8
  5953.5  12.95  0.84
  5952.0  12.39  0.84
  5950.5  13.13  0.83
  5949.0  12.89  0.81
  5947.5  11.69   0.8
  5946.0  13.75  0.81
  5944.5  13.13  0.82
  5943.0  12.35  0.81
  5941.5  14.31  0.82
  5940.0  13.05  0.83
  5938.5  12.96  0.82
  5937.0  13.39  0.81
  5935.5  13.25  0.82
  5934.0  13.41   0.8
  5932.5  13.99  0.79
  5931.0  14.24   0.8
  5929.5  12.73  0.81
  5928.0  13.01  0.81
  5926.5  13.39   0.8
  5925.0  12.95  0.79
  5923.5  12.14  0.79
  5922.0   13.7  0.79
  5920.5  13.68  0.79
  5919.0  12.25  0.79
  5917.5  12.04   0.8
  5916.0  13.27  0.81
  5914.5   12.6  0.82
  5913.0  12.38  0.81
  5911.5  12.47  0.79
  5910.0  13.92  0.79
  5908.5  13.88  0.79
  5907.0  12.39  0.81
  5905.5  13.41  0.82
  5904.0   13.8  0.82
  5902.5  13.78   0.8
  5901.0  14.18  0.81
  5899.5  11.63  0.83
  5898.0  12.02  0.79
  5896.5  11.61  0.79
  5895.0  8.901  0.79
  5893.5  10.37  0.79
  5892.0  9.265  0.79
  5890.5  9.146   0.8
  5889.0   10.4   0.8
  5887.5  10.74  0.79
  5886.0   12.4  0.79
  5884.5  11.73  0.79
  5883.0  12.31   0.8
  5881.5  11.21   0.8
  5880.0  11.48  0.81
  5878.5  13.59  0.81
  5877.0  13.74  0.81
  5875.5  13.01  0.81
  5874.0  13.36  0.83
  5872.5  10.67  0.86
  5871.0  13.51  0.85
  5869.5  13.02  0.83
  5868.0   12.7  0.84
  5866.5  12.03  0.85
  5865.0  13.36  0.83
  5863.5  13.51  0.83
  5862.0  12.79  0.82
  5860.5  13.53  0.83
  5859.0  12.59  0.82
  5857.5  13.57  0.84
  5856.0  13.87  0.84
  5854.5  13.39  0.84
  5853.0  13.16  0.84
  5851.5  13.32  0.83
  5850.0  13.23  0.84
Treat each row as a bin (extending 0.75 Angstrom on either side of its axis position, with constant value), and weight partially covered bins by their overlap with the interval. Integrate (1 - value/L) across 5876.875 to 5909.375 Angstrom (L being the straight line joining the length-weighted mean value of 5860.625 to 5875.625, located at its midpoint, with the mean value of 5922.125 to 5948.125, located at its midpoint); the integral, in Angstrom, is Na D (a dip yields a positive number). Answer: 2.7 Angstrom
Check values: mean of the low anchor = 12.8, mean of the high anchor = 13.2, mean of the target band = 11.9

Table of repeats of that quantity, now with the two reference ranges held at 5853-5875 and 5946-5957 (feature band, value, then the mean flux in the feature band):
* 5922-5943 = -0.9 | 13.3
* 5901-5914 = -0.5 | 13.3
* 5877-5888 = 0.7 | 12.1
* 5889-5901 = 2.1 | 10.7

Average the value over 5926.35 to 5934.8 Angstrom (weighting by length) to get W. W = 13.5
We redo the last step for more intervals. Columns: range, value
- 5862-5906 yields 12.1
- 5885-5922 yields 12.1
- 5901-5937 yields 13.2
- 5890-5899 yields 10.3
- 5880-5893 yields 10.9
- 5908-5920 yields 12.8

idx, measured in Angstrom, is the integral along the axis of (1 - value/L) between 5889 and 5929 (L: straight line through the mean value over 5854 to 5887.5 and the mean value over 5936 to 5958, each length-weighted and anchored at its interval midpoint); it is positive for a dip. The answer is 1.5 Angstrom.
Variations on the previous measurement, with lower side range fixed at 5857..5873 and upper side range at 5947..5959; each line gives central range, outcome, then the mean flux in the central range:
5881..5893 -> 1.8 Angstrom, 10.9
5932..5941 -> -0.4 Angstrom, 13.4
